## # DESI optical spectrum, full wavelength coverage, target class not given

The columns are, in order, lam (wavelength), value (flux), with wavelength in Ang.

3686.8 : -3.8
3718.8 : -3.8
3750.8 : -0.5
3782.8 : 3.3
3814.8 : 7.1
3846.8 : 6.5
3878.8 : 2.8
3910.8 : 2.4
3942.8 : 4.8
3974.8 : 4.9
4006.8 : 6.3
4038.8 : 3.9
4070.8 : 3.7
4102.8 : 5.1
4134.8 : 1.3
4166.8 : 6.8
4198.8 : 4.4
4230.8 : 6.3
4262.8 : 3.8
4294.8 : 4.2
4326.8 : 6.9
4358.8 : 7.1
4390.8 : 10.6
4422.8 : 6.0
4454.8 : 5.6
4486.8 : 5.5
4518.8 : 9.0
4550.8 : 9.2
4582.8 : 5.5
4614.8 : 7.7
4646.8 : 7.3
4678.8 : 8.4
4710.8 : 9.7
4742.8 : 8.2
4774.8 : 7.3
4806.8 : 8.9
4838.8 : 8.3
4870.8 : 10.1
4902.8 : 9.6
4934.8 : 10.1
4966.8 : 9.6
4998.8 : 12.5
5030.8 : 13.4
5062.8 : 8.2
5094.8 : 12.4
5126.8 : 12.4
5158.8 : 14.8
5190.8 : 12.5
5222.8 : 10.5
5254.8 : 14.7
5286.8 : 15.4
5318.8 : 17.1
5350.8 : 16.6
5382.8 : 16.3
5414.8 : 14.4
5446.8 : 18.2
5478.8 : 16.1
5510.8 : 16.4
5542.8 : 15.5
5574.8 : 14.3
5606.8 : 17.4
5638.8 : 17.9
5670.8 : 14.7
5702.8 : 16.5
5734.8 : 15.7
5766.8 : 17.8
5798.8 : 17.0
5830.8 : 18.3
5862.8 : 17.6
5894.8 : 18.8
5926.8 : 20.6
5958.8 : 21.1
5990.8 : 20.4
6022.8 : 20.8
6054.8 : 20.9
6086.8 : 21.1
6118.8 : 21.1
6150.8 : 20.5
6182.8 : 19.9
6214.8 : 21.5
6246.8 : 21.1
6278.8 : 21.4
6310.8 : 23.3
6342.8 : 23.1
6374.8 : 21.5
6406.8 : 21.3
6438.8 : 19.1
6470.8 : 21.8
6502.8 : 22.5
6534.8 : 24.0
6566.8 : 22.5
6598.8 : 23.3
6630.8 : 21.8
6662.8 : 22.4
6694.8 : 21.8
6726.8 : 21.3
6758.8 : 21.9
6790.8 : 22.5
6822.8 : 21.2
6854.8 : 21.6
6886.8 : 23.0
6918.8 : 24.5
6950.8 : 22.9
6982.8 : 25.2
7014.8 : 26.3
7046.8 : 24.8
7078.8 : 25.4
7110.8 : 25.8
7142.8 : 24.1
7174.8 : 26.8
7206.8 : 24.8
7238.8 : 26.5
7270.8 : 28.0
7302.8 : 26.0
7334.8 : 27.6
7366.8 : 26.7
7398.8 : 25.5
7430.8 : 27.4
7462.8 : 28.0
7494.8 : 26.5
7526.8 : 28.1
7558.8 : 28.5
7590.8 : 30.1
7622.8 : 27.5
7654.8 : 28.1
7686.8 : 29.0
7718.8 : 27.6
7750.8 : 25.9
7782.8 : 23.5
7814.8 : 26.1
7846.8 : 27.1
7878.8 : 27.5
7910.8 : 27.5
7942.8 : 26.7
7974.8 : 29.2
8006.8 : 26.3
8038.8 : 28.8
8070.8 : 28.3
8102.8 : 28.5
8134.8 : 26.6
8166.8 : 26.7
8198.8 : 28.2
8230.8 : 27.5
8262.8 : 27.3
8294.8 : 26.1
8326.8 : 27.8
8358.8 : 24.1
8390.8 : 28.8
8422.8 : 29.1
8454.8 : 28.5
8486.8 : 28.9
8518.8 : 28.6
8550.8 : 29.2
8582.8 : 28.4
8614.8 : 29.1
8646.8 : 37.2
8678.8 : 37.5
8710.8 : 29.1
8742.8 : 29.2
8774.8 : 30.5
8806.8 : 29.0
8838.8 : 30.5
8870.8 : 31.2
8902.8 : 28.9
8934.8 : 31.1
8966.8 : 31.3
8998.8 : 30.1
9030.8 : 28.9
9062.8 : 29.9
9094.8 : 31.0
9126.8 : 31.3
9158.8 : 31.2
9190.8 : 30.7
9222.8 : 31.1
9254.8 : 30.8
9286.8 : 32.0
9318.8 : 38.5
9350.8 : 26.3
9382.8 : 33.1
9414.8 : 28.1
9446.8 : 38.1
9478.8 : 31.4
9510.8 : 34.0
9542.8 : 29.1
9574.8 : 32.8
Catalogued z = 0.319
